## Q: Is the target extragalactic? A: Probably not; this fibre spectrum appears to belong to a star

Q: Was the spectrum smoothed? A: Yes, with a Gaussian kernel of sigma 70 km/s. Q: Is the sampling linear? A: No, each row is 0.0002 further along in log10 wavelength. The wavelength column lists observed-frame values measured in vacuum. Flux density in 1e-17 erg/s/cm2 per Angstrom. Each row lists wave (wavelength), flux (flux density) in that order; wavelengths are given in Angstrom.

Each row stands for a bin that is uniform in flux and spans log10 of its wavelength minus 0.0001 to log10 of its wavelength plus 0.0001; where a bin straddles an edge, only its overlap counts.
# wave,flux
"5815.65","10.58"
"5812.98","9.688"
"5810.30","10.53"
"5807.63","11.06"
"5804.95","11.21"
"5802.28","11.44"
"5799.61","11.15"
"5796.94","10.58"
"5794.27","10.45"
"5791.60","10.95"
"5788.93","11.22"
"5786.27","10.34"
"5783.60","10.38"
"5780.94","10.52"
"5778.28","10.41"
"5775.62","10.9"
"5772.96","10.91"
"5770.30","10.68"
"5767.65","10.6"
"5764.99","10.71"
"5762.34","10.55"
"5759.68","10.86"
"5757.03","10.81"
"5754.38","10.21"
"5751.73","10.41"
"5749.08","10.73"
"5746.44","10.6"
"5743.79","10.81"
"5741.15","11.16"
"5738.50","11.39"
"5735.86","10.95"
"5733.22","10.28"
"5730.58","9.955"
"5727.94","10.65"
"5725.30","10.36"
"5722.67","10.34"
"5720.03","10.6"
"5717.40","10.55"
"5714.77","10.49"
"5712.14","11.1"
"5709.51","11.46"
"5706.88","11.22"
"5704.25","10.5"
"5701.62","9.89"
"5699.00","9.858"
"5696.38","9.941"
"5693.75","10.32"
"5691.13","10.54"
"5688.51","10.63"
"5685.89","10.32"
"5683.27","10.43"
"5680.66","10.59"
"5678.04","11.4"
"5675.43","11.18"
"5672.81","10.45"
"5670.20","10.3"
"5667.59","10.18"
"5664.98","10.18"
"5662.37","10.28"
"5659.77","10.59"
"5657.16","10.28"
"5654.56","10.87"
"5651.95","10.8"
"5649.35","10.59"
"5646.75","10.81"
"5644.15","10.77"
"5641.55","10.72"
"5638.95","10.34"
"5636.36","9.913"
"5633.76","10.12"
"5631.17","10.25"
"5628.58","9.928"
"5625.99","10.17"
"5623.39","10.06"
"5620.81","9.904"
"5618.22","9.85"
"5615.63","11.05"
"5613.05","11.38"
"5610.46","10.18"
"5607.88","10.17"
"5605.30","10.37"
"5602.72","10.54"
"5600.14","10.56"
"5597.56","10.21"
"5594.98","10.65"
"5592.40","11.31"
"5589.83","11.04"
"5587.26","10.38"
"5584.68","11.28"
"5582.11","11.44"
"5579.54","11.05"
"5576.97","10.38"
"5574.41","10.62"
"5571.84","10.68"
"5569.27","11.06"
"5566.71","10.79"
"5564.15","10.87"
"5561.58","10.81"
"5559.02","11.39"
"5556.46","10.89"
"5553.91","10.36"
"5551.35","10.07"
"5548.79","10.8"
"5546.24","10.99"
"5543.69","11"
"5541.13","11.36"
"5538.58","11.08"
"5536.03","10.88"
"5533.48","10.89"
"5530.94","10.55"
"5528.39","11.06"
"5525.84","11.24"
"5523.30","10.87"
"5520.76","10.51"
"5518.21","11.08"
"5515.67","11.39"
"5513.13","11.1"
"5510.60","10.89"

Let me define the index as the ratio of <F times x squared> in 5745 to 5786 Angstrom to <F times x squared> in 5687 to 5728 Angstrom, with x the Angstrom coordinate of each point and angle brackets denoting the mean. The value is 1.03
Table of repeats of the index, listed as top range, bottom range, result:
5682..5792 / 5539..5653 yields 1.05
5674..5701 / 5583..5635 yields 1.03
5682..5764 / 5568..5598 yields 1.02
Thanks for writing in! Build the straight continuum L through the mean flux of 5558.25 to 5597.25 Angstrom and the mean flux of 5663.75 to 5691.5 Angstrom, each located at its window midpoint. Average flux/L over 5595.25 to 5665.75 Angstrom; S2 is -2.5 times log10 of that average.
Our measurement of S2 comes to 0.03 mag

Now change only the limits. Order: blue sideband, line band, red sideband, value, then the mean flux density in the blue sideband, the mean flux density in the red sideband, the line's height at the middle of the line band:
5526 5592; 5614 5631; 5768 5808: 0.069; 10.9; 10.8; 10.9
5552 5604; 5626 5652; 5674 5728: 0.031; 10.8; 10.6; 10.7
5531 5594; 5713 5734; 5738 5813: 0.036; 10.9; 10.7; 10.8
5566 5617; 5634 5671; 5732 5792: 0.028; 10.8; 10.7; 10.7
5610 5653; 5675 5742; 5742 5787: -0.008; 10.4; 10.6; 10.5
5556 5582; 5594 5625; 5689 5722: 0.038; 10.9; 10.5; 10.8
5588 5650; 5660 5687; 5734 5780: 0.003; 10.5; 10.7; 10.6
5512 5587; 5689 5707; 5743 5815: 0.051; 10.9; 10.7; 10.8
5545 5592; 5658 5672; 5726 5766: 0.045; 10.8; 10.7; 10.7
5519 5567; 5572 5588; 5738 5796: -0.002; 10.9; 10.7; 10.8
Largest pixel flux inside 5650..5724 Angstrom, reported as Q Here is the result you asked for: 11.46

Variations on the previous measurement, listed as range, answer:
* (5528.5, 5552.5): 11.36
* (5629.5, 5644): 10.72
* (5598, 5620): 11.38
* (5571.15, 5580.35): 11.05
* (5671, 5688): 11.4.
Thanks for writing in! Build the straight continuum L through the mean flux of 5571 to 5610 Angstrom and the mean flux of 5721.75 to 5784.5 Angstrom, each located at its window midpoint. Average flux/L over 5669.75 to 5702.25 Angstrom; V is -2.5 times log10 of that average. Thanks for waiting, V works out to 0.02 mag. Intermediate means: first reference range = 10.7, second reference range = 10.6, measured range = 10.5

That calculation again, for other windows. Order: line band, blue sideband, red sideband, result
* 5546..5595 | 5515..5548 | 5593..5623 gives -0.01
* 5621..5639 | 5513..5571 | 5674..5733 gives 0.07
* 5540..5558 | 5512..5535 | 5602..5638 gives 0.00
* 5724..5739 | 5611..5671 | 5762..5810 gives 0.01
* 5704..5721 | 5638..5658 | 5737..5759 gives -0.01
